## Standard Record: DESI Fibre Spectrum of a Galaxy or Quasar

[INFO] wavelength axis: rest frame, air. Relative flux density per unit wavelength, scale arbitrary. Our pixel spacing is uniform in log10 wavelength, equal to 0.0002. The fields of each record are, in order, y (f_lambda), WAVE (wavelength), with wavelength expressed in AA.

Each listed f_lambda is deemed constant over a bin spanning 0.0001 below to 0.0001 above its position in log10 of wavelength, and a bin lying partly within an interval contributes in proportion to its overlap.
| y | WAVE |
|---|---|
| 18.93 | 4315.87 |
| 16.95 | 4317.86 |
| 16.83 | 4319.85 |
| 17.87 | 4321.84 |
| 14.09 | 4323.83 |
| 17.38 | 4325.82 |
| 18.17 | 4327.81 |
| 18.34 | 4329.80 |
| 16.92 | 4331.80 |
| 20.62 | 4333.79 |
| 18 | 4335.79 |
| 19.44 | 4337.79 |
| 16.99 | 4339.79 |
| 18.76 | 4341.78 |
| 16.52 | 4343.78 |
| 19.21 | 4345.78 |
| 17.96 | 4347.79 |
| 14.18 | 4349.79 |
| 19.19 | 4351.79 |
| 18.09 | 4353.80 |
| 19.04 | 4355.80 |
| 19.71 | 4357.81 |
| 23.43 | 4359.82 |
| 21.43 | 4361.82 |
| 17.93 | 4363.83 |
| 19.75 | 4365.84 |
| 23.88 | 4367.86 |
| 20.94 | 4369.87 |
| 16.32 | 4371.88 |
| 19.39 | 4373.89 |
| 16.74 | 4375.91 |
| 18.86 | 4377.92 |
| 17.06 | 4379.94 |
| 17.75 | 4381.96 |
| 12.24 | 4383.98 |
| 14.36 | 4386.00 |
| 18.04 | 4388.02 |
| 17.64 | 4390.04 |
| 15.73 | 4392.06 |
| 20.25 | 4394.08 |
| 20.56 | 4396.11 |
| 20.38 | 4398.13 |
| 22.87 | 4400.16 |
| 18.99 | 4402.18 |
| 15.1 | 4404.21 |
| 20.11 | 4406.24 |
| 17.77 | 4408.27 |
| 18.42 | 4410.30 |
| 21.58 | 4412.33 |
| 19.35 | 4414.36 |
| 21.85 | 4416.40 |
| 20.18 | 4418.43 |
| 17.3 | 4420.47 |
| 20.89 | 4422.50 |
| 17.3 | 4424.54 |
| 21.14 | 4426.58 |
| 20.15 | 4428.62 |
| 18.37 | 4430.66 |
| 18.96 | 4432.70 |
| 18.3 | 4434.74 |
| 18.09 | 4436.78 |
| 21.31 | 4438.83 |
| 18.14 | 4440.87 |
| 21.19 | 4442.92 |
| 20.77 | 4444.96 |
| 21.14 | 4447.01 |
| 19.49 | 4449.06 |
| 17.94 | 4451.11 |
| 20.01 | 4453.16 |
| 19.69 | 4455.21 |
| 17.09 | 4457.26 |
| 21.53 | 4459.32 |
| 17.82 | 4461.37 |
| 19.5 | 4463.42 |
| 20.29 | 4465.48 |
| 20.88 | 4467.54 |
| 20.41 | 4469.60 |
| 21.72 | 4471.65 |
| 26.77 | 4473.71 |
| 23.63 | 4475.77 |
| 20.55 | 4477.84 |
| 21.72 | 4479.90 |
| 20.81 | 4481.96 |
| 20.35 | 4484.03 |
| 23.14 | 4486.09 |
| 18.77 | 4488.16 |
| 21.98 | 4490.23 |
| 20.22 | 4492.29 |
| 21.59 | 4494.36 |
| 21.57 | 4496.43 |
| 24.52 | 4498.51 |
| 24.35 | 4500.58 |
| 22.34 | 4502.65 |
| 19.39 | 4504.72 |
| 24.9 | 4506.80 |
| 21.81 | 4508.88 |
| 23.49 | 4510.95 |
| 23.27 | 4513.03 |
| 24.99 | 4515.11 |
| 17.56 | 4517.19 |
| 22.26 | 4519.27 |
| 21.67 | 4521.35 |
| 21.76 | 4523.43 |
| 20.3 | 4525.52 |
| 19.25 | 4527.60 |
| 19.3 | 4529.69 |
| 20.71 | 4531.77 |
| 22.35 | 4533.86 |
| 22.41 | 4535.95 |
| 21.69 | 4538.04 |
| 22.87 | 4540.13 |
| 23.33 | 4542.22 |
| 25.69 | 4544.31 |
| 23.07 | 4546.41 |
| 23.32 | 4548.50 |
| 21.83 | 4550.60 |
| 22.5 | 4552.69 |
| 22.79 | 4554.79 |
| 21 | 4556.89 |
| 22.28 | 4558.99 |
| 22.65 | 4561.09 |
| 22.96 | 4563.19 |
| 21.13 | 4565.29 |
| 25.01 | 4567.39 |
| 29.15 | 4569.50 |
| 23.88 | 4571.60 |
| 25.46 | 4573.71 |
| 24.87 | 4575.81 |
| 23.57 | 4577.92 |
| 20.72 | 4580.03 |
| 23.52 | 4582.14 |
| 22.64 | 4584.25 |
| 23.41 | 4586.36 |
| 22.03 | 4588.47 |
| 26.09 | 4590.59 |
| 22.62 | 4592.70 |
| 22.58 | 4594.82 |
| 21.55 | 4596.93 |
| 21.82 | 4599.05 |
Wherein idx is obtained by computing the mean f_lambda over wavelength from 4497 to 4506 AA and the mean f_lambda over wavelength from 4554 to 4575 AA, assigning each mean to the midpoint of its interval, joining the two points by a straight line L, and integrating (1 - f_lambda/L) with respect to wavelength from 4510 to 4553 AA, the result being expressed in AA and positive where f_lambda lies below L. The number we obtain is 2.0 AA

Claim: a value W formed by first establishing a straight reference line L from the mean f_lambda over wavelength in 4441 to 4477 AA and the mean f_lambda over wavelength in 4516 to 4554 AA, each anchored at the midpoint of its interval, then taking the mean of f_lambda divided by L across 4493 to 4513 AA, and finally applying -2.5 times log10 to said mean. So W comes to -0.07 mag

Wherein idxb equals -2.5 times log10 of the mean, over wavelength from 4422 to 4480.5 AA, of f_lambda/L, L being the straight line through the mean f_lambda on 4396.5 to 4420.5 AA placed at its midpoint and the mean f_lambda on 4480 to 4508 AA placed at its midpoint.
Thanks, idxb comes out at 0.03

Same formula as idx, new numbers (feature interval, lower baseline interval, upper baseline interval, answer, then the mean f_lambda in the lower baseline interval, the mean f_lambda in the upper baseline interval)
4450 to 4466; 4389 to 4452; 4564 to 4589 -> 1.0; 19.4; 23.8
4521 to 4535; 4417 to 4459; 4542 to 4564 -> 0.9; 19.4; 22.8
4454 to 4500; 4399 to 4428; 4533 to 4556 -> 0.0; 19.5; 22.9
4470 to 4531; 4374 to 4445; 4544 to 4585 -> -1.1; 18.8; 23.4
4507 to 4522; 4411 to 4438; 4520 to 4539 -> -1.1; 19.5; 21.1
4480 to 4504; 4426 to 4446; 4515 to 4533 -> -1.7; 19.6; 20.7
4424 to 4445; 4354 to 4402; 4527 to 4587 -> 0.8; 18.9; 22.9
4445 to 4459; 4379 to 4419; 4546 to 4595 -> 0.4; 18.5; 23.3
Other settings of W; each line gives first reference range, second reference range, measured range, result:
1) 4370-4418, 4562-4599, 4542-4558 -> -0.01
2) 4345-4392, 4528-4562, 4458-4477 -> -0.04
